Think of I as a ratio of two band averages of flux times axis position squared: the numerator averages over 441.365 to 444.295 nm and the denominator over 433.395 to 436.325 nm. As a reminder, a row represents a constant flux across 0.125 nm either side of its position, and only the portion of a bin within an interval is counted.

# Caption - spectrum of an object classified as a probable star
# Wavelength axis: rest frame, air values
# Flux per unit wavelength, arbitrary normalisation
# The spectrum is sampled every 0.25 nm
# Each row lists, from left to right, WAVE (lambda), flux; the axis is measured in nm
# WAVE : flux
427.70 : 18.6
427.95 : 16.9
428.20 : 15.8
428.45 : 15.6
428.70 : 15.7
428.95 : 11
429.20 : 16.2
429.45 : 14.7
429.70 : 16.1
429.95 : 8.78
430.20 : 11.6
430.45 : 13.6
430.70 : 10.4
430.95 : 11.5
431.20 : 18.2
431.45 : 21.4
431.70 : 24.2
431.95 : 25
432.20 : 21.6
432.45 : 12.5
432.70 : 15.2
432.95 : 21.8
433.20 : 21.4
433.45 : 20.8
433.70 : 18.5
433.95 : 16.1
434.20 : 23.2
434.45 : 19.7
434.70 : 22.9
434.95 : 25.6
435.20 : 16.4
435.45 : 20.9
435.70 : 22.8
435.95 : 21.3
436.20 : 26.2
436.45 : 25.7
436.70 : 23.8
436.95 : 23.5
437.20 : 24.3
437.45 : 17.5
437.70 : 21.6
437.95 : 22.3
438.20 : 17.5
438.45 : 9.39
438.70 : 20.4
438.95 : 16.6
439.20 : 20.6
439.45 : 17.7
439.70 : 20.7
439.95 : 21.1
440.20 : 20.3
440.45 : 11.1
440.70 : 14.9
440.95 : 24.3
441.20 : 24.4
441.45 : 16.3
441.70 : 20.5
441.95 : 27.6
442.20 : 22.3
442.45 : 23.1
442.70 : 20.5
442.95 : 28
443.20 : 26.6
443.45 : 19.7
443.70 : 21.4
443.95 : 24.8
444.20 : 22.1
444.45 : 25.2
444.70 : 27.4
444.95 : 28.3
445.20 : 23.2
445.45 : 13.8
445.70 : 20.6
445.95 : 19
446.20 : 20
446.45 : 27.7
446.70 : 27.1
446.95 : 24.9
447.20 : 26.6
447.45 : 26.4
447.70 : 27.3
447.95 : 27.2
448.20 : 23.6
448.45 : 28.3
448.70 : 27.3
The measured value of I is 1.12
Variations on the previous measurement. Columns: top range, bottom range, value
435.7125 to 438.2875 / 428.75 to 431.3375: 1.74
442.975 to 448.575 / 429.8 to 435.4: 1.41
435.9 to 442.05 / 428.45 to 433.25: 1.30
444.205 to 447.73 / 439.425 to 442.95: 1.18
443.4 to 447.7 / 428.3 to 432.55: 1.60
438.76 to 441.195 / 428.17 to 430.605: 1.44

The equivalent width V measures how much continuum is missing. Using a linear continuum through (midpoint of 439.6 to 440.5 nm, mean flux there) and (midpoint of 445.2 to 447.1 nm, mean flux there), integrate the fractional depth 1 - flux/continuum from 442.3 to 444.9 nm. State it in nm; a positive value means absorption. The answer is -0.414 nm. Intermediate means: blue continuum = 18.8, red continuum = 22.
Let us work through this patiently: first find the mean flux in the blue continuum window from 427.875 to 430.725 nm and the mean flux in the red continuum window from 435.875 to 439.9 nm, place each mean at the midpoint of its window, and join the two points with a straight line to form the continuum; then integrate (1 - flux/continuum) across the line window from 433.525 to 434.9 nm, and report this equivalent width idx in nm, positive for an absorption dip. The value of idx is -0.21 nm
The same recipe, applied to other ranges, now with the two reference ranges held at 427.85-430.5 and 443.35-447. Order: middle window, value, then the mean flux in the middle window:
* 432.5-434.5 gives -0.332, 19.3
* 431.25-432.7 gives -0.427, 20.3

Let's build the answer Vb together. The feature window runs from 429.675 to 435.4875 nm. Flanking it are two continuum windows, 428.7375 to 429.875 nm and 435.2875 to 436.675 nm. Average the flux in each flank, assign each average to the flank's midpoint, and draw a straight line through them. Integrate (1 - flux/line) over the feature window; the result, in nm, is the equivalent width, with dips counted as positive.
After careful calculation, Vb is 0.176 nm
